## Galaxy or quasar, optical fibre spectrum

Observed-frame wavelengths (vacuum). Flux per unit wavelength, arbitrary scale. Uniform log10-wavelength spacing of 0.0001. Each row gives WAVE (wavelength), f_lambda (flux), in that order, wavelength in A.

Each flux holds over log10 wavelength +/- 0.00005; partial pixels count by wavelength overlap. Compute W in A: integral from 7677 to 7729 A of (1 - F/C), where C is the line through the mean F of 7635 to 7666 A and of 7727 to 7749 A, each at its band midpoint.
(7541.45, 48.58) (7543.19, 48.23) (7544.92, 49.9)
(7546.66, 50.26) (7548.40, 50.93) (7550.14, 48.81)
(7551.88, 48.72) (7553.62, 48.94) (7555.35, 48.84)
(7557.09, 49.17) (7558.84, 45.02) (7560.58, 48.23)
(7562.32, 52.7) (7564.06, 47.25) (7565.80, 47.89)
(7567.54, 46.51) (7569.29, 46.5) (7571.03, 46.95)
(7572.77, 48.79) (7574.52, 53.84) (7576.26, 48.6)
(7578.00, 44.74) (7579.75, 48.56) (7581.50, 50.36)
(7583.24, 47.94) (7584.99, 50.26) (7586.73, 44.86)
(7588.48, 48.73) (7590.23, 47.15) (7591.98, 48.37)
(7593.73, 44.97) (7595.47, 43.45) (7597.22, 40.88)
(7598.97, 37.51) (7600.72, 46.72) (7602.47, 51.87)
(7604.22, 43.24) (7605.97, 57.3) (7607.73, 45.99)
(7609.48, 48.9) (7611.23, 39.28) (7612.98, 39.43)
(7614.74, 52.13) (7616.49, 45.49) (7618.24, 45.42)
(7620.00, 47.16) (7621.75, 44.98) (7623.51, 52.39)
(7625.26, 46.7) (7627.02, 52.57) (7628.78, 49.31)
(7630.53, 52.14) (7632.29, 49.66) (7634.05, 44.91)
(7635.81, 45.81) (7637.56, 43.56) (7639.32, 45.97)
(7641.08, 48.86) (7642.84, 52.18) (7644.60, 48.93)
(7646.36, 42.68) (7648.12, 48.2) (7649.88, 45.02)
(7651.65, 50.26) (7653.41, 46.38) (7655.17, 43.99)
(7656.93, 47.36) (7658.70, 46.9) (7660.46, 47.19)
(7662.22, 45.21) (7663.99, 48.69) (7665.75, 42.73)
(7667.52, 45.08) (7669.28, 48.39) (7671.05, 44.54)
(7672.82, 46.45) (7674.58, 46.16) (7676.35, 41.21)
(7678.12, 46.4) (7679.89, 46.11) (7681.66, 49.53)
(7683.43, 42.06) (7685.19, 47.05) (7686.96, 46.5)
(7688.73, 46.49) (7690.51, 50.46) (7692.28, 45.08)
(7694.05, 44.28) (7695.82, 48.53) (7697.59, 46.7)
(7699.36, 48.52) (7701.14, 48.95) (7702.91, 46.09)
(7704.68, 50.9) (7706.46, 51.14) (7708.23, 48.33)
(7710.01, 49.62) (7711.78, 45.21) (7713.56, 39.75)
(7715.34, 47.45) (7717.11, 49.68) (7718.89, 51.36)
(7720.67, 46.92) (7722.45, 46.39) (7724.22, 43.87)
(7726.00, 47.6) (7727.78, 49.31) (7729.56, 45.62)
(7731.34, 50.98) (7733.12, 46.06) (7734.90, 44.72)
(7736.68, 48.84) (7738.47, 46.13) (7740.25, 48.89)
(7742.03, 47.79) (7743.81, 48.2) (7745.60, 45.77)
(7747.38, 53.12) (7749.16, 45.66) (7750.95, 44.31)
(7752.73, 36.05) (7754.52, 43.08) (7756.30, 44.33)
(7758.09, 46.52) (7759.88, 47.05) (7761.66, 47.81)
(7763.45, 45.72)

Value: 0.2 A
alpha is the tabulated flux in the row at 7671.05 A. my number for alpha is 44.54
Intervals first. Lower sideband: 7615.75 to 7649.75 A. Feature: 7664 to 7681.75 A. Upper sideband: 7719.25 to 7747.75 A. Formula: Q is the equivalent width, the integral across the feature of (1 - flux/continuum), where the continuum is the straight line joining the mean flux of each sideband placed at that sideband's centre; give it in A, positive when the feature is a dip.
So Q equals 0.7 A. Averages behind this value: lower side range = 47.7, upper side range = 47.5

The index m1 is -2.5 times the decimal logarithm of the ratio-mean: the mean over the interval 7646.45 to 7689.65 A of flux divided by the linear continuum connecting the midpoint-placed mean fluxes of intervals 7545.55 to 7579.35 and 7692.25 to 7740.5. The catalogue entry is 0.04 mag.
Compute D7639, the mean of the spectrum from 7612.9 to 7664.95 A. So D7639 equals 47.4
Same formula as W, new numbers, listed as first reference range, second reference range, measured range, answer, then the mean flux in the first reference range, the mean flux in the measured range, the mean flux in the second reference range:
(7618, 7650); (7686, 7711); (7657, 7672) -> 0.5 A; 47.8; 46.1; 48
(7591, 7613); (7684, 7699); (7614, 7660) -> -1.6 A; 45.5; 47.6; 46.9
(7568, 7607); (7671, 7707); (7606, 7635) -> -0.3 A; 47.3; 47.6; 46.8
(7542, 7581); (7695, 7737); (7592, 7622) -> 1.6 A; 48.6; 45.7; 47.6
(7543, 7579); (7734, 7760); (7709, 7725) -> -0.1 A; 48.6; 46.7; 46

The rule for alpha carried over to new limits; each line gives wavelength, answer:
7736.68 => 48.84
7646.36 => 42.68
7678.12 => 46.4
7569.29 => 46.5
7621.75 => 44.98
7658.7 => 46.9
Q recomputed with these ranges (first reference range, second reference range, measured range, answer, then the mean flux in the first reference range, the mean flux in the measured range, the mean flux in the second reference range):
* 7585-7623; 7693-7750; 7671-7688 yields 0.50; 46.1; 45.7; 47.6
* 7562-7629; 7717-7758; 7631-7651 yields 0.01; 47.3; 47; 46.7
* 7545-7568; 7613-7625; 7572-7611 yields 0.54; 48.8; 47.3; 47.3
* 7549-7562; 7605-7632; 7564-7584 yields 0.05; 48.5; 48.2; 48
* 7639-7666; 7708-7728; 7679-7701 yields 0.08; 47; 46.8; 47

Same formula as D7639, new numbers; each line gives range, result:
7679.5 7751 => 47.4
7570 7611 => 47.3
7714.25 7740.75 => 47.5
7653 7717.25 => 46.6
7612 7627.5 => 47.2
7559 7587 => 48.4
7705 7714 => 47.4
